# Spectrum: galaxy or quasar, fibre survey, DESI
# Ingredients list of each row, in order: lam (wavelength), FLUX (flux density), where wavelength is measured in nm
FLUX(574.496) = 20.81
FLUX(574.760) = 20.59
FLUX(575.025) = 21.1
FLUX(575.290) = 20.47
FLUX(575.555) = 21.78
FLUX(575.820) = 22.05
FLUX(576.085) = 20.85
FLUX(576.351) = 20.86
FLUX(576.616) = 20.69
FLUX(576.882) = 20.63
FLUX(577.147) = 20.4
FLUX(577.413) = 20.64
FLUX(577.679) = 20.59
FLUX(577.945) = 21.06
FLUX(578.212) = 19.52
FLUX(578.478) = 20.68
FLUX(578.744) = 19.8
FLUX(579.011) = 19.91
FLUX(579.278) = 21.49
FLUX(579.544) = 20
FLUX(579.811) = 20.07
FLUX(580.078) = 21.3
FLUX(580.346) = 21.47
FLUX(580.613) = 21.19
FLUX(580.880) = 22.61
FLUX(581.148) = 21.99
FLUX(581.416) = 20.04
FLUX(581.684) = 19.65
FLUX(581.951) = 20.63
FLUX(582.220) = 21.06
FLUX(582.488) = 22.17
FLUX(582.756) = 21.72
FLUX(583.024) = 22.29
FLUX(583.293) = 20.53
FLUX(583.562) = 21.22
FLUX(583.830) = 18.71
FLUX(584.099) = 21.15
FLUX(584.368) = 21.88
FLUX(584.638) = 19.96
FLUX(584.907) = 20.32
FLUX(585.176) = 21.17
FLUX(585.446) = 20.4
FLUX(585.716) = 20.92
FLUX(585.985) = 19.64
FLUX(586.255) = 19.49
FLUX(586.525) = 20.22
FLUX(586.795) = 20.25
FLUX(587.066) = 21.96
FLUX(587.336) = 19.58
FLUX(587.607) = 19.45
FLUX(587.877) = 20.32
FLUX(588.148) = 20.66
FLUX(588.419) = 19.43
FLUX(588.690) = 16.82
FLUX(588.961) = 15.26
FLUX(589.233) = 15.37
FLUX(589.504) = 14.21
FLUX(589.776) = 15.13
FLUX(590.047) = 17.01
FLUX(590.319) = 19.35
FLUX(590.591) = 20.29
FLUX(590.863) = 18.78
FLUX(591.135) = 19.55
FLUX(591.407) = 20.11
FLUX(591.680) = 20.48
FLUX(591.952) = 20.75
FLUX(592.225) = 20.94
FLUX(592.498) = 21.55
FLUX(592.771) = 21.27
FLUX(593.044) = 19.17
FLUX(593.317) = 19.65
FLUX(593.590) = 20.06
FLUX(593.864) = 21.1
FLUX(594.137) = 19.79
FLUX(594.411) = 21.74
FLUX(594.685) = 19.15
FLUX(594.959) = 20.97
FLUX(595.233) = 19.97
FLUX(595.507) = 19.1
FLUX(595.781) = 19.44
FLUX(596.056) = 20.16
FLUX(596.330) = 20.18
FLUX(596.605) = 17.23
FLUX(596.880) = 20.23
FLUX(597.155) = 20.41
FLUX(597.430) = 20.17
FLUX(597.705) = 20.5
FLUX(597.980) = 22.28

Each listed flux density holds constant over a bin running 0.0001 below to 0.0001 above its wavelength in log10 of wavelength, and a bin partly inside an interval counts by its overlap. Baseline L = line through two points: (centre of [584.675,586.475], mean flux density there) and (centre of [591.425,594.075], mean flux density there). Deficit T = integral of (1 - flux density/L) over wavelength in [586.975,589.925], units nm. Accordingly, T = 0.35 nm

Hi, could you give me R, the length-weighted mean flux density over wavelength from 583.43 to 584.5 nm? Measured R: 20.8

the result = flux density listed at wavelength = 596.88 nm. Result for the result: 20.23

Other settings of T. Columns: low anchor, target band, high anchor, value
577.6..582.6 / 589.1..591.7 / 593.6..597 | 0.29 nm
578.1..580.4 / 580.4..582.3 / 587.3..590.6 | -0.11 nm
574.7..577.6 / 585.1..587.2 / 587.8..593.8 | -0.10 nm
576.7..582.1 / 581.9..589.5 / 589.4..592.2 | -0.14 nm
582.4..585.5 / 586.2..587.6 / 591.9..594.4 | 0.04 nm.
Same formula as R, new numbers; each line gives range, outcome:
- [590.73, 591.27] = 19.2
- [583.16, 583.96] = 20.2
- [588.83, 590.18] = 15.4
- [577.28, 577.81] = 20.6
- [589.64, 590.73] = 18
